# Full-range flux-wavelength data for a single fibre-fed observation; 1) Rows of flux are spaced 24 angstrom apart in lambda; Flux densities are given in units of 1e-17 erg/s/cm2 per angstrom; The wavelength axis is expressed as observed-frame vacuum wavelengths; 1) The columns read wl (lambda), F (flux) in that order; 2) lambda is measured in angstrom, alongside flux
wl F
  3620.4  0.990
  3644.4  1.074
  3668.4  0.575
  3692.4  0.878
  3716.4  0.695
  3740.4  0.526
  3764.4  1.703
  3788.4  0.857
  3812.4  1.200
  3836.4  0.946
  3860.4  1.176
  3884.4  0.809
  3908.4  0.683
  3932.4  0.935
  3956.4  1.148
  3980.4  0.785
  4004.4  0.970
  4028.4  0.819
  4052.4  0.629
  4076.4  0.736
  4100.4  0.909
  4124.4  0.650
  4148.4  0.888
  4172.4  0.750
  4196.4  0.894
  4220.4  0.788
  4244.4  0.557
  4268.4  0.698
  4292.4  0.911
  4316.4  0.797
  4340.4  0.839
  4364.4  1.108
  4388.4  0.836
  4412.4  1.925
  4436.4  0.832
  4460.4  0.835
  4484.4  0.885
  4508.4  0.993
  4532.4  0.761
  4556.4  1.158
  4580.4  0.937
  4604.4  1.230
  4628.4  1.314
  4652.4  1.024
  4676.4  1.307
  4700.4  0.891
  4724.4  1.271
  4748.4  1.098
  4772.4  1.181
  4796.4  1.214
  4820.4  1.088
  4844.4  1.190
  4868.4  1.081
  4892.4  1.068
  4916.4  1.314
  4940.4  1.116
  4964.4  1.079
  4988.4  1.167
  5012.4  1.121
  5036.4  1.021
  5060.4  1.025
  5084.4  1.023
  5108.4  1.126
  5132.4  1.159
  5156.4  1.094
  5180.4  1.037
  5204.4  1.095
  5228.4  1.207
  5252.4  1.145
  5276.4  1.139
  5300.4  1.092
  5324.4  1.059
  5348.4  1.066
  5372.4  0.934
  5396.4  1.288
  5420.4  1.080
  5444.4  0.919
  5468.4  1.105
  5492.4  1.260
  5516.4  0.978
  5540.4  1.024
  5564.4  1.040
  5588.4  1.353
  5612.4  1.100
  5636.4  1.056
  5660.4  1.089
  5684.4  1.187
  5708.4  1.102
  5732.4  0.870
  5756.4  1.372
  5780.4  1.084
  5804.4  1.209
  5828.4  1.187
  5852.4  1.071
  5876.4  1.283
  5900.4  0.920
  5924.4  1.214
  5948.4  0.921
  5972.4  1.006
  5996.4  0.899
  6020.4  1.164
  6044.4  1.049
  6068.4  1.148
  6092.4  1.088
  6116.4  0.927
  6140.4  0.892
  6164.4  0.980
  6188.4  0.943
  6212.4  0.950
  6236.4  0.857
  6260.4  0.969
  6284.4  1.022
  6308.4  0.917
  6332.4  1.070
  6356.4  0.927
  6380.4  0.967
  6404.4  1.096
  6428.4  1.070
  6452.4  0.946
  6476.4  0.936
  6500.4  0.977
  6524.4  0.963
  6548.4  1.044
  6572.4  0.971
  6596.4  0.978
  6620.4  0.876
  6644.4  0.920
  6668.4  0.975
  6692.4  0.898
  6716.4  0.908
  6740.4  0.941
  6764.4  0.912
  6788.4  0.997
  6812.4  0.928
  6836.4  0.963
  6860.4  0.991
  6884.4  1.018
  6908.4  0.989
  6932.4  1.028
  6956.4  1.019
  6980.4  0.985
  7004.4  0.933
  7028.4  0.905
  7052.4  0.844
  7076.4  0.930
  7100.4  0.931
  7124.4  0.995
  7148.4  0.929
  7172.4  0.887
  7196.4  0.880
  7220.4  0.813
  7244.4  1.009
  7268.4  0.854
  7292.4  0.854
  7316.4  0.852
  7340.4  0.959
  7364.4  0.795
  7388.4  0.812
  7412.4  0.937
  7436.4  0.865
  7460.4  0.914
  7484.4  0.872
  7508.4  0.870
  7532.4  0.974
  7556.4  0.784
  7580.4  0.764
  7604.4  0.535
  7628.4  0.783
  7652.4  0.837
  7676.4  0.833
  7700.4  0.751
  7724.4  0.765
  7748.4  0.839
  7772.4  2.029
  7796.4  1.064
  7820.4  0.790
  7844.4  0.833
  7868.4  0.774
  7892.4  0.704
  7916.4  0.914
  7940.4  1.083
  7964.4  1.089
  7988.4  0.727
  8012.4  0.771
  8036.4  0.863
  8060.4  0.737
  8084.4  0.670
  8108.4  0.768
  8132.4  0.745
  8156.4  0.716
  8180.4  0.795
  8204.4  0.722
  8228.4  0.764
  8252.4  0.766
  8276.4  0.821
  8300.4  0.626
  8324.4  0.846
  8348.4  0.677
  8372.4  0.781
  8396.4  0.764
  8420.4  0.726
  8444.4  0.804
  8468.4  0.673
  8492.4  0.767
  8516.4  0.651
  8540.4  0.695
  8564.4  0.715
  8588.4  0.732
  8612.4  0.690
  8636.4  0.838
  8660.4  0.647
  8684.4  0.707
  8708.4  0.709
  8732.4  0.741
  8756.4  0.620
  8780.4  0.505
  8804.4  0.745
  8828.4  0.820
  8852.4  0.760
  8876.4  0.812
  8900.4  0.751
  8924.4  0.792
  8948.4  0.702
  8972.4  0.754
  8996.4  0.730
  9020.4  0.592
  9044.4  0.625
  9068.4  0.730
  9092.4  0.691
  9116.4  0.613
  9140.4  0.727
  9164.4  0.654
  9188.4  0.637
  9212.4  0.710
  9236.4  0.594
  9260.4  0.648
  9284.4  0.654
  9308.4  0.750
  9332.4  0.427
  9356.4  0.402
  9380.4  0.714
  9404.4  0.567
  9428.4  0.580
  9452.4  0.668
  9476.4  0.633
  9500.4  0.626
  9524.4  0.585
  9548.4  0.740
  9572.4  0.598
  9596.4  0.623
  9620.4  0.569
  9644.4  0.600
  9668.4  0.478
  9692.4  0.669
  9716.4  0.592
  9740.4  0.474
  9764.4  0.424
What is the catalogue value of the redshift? 0.183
